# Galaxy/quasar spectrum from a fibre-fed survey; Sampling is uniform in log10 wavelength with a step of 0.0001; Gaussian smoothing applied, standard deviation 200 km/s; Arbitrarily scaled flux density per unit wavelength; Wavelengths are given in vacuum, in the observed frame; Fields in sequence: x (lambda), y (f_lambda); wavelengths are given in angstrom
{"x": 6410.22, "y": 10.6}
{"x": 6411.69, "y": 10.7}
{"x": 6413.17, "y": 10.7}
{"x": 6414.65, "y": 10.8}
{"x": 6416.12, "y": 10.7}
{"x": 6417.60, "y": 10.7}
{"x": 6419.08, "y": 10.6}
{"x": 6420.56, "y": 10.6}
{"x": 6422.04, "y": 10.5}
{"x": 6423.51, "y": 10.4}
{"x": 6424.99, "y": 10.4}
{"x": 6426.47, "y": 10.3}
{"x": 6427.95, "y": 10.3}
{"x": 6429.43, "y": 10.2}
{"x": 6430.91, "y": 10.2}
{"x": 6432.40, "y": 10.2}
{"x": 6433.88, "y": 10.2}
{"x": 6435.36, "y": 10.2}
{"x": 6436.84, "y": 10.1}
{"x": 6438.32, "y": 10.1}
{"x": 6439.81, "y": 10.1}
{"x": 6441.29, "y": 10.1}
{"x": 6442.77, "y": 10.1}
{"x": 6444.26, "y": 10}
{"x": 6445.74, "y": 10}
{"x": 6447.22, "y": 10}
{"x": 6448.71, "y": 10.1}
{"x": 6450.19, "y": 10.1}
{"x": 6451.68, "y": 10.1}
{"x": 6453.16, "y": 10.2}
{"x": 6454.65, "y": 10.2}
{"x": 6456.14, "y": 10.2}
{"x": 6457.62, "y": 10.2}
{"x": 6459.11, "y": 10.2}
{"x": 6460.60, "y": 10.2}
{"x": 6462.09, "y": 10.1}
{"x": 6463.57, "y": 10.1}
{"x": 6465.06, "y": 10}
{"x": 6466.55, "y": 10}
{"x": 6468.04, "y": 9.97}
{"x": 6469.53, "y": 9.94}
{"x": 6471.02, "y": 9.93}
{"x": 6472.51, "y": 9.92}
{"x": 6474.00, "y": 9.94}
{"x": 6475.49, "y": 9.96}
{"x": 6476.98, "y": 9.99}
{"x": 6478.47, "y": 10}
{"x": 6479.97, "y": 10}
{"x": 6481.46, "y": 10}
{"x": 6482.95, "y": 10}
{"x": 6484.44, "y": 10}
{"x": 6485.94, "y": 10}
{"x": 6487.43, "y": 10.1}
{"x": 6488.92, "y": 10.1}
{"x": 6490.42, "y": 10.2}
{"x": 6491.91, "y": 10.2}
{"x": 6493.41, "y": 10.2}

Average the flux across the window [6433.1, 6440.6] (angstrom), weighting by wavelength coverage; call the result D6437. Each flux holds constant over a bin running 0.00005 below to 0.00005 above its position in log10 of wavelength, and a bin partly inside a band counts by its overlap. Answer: 10.1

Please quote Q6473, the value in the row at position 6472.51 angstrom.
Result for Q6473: 9.92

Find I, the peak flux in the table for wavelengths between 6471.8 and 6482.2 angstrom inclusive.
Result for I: 10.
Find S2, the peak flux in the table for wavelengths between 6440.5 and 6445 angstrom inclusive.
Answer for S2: 10.1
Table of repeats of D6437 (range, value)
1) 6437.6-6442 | 10.1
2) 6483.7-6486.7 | 9.99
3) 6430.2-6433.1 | 10.2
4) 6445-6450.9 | 10.1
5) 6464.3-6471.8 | 9.96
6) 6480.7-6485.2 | 10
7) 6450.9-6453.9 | 10.2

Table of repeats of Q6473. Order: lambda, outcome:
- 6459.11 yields 10.2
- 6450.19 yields 10.1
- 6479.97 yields 10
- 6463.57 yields 10.1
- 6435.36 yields 10.2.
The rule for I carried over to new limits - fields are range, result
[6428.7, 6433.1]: 10.2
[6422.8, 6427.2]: 10.4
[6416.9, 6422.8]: 10.7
